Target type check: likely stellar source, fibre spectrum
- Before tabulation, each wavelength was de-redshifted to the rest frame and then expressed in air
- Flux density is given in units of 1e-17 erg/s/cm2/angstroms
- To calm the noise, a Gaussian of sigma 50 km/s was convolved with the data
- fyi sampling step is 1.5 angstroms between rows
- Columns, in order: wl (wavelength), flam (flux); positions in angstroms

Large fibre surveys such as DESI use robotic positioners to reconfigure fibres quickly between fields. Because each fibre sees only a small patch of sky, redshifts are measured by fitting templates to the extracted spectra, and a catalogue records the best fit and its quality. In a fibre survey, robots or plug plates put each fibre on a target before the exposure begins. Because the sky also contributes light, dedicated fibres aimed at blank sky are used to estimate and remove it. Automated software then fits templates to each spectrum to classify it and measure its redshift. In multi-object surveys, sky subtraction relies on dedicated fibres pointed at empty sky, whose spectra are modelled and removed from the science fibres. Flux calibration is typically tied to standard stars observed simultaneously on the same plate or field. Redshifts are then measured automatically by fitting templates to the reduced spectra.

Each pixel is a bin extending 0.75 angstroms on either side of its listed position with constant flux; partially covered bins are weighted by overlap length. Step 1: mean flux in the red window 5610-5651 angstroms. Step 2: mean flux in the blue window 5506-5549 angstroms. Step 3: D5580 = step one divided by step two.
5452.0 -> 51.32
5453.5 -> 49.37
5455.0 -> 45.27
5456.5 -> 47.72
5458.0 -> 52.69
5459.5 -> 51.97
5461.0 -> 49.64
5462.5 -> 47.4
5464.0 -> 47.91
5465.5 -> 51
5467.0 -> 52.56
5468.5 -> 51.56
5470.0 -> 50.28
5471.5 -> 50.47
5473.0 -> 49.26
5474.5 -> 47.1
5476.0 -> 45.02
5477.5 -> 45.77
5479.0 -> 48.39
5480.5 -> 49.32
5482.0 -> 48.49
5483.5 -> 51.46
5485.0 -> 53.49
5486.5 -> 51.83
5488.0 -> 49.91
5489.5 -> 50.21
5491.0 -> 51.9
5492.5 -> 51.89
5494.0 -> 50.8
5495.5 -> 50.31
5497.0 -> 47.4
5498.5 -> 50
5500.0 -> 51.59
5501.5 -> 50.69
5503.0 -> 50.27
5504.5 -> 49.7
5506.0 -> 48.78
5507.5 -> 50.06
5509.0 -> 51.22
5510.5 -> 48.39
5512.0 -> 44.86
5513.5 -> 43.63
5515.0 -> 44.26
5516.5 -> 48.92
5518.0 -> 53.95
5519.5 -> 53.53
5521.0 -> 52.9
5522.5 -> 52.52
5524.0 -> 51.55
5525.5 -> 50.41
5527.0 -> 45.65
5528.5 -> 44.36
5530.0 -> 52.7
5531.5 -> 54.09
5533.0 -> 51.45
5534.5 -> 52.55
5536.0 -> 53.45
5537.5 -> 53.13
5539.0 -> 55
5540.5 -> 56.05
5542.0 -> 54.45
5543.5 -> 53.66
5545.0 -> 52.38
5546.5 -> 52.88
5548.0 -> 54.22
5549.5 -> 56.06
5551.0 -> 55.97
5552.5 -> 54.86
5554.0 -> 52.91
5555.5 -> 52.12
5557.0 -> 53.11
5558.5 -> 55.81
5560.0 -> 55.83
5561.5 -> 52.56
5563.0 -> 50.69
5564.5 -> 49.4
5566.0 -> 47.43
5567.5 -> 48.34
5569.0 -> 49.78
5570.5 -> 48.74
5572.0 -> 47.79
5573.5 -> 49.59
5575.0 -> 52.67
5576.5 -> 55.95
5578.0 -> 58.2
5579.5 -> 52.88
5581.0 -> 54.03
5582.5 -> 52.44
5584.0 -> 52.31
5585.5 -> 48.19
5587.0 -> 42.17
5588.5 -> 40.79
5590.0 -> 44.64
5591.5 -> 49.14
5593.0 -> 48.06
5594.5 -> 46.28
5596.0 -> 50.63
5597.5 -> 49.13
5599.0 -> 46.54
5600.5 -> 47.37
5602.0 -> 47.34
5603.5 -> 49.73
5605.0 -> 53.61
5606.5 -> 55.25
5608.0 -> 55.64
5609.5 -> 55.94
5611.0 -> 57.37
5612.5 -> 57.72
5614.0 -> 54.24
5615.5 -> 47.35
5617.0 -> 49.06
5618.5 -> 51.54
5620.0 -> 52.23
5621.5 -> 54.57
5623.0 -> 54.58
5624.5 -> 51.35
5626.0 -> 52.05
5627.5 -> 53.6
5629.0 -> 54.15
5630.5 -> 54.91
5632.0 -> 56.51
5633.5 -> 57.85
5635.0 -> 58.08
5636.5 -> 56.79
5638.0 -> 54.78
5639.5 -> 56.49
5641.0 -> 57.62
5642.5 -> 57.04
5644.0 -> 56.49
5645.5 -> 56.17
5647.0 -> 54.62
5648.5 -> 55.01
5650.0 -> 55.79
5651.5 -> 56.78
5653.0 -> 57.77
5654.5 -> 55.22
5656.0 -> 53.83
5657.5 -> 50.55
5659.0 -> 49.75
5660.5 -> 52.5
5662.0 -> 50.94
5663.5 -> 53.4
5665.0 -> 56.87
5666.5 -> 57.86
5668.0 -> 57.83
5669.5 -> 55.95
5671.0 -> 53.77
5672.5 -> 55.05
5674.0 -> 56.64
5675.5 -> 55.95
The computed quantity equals 1.07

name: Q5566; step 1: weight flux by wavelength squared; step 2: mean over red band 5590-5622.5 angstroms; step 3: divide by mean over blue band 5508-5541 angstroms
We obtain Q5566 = 1.04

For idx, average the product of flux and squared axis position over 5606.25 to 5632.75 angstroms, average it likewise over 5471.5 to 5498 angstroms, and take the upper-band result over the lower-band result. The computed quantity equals 1.1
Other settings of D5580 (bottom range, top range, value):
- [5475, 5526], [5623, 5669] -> 1.11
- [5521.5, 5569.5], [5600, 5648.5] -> 1.03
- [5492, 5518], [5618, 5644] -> 1.12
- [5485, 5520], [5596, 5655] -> 1.08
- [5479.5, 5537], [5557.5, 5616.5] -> 1.01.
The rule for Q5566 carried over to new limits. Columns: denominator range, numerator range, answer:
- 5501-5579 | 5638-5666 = 1.11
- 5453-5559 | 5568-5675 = 1.09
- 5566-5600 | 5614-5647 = 1.12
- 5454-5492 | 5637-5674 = 1.19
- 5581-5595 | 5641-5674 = 1.19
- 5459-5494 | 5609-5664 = 1.16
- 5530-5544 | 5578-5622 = 0.97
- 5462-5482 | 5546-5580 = 1.11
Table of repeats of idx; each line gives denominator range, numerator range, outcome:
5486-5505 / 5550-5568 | 1.06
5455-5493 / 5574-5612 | 1.06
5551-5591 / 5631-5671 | 1.12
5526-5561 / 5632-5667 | 1.08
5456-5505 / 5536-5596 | 1.06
